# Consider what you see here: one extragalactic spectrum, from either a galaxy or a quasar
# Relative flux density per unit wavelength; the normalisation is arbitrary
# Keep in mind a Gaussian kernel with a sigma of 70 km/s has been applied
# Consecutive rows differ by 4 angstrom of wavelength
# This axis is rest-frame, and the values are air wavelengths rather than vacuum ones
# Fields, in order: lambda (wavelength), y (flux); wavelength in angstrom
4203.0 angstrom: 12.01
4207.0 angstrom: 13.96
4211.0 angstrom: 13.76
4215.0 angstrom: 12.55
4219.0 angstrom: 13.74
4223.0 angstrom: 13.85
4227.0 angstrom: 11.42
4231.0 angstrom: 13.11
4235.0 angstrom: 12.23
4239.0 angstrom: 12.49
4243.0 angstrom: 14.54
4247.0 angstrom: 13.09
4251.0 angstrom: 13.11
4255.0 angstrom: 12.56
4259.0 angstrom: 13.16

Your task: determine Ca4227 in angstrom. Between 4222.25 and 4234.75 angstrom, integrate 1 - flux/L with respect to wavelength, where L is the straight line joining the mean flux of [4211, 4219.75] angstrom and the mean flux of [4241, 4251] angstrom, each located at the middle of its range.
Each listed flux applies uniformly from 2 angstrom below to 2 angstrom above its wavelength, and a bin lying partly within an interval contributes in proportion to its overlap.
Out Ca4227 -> 0.7 angstrom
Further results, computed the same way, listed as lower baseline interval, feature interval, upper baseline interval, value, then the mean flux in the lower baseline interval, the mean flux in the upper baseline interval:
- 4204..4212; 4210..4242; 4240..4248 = 1.8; 13.6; 13.7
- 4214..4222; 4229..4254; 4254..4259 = -0.2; 13.3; 12.8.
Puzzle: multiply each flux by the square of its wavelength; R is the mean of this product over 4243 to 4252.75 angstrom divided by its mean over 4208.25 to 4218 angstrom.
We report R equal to 1.03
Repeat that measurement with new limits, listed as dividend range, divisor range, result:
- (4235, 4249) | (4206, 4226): 0.99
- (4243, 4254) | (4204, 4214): 1.00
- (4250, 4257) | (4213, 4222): 0.98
